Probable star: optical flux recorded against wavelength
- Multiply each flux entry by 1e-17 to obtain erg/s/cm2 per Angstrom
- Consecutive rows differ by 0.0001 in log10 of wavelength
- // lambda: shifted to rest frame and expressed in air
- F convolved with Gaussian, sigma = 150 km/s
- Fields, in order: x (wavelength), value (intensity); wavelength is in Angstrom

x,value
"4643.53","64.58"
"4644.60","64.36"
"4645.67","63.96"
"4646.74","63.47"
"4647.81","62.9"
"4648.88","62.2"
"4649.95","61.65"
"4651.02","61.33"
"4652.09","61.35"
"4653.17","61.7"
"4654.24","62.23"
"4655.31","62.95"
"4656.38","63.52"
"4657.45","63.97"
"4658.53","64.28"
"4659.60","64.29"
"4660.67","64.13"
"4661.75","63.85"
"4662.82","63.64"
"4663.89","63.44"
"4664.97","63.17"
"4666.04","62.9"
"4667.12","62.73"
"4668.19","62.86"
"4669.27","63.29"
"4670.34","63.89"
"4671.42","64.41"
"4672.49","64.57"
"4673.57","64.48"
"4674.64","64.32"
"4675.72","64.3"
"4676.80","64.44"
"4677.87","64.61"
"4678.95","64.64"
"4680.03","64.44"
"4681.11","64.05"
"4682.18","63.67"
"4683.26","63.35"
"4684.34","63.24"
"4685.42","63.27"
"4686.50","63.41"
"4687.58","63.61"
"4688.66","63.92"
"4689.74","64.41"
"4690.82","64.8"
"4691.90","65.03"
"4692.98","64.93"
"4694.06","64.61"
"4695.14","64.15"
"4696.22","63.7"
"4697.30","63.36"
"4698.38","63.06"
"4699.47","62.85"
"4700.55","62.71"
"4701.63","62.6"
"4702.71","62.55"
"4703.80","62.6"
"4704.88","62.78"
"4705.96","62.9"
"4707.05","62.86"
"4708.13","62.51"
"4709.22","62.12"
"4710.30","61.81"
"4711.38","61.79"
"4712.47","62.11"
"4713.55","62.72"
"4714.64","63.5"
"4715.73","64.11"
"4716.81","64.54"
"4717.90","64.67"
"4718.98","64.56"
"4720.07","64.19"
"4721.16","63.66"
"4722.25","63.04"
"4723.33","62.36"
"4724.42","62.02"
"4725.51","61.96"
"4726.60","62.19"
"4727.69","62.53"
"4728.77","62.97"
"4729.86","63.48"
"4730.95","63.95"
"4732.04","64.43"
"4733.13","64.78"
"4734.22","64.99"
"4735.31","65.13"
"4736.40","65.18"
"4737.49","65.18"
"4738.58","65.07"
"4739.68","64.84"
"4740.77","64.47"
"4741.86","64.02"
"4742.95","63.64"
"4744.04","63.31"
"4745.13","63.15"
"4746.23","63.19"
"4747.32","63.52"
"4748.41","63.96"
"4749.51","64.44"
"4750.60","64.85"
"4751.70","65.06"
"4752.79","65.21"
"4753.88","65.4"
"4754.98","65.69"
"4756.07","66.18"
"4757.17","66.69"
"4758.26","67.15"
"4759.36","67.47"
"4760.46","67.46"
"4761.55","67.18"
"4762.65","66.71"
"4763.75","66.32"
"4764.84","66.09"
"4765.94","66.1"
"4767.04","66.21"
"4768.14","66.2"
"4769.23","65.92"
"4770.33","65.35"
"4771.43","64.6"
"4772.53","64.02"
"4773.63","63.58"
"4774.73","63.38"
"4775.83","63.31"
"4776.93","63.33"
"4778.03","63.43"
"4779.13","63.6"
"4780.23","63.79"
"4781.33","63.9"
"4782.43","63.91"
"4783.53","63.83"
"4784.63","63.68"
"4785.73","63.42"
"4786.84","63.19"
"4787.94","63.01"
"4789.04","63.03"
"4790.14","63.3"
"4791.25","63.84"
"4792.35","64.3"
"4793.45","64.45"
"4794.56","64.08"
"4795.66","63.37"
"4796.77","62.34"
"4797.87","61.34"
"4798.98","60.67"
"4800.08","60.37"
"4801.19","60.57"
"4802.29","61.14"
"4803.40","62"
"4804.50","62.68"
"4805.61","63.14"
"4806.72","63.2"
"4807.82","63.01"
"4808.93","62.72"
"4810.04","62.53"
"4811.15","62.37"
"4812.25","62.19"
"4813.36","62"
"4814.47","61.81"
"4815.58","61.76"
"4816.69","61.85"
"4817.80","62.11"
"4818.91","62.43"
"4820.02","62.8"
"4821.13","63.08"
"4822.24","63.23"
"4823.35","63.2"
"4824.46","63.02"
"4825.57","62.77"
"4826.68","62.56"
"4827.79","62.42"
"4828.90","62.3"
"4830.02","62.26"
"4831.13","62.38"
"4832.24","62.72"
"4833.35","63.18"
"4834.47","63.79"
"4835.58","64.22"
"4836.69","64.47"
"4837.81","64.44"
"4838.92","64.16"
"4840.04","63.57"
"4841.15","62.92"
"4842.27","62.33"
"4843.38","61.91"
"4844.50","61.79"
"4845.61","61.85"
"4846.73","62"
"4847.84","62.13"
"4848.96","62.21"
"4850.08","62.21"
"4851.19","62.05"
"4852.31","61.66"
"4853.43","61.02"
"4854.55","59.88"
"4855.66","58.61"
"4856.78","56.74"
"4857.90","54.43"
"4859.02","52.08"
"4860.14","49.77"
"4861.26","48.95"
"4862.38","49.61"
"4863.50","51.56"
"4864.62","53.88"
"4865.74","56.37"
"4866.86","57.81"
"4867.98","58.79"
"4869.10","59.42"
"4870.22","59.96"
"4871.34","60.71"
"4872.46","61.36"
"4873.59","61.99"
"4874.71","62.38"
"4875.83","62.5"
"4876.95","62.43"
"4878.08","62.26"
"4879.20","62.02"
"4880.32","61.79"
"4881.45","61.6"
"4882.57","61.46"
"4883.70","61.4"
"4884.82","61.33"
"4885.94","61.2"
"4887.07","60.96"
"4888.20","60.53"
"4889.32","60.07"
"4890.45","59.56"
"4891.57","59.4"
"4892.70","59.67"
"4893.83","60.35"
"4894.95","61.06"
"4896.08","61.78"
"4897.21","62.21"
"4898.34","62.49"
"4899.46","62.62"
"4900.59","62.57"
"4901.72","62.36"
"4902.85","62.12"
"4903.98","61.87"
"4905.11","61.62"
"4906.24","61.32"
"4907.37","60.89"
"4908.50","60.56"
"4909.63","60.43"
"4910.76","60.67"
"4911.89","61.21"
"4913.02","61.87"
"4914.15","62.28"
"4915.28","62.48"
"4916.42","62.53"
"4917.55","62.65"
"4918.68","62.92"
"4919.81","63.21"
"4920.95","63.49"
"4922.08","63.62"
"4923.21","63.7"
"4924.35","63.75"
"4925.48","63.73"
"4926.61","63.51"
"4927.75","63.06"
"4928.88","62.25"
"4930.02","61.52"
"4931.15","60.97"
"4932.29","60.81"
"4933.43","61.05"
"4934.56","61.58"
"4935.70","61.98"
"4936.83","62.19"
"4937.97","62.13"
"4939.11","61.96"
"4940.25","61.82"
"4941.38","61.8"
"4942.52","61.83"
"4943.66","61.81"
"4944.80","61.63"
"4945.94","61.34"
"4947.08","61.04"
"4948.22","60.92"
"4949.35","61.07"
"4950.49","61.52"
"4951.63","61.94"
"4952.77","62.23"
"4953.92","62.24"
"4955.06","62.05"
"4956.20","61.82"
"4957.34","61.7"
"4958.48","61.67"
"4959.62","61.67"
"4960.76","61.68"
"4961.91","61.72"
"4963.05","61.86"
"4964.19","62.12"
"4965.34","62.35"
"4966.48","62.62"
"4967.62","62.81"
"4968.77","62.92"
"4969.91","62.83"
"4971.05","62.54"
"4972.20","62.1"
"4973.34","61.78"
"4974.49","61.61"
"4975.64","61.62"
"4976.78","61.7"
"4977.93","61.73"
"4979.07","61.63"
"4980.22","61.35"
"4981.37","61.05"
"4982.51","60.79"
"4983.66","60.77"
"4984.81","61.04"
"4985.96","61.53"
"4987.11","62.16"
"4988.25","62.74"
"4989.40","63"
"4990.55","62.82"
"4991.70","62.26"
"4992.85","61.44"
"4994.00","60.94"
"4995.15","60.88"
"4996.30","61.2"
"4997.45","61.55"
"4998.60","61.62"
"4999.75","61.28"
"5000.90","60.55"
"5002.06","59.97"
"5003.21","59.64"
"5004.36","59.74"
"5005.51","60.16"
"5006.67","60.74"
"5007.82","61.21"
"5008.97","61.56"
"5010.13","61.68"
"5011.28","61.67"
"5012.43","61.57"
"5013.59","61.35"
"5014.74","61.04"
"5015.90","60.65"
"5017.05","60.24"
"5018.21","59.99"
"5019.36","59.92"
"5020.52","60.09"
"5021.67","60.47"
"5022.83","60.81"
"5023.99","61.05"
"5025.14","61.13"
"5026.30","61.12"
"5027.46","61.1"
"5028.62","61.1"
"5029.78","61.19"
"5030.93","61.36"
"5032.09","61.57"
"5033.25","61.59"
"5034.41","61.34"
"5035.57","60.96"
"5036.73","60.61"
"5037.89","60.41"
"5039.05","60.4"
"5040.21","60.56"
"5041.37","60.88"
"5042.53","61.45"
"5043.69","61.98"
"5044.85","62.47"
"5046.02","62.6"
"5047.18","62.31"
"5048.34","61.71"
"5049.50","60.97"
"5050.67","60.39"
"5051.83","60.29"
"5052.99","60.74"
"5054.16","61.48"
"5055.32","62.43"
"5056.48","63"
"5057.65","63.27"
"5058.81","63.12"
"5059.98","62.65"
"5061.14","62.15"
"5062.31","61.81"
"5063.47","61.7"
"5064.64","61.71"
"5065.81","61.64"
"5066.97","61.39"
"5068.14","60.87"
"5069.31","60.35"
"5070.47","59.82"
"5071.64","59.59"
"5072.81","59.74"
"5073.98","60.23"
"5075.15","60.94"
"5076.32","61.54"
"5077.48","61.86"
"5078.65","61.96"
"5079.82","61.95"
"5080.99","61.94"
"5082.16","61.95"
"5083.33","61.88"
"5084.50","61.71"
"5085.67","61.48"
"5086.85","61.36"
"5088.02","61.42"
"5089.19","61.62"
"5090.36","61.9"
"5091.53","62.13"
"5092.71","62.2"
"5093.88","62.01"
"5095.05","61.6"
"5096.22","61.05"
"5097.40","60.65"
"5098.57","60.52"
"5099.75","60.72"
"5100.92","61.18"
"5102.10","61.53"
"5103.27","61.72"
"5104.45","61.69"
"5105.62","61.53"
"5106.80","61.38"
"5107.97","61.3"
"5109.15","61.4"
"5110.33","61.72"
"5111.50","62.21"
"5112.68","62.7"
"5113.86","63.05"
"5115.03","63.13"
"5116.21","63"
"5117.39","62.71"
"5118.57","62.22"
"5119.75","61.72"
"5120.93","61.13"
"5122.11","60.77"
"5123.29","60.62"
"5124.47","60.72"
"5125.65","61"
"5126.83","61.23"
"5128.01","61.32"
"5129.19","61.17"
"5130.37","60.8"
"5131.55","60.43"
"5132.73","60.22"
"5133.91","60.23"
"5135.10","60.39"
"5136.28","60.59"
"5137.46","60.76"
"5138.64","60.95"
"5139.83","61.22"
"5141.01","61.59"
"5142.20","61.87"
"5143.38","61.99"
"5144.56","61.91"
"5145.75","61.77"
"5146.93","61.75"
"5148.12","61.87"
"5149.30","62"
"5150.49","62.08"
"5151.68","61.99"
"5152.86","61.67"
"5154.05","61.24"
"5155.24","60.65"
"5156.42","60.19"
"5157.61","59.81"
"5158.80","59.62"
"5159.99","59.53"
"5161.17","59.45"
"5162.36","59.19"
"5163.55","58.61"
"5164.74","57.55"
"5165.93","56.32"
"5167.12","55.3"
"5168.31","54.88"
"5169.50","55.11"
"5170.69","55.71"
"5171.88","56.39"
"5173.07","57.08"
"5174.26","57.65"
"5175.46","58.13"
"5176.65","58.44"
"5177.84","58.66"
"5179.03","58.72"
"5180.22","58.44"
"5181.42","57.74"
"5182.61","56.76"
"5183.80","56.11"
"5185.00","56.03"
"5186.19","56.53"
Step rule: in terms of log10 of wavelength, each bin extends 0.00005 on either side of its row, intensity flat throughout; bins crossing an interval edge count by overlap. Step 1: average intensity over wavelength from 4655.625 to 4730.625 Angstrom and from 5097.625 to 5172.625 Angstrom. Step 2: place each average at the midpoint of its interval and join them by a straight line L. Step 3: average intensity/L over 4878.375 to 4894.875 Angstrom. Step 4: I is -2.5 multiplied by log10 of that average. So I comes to 0.024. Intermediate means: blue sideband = 63.5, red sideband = 60.6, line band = 60.9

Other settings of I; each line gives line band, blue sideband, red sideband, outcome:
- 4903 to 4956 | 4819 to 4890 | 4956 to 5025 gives -0.02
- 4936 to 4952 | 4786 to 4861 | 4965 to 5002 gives 0.00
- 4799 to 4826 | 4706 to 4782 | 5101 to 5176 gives 0.02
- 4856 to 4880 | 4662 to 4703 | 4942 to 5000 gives 0.09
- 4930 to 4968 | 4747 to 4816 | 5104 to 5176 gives 0.01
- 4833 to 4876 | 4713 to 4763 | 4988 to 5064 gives 0.06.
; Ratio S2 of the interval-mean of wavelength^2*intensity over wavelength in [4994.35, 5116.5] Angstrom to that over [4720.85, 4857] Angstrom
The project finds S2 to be 1.08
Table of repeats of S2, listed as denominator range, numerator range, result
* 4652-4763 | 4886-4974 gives 1.06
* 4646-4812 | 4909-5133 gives 1.09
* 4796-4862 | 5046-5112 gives 1.11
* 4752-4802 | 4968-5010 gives 1.04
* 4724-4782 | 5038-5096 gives 1.08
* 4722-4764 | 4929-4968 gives 1.04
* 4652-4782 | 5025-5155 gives 1.12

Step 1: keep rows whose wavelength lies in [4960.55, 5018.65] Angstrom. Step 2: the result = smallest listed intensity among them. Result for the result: 59.64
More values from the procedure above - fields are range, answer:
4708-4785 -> 61.79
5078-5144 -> 60.22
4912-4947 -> 60.81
